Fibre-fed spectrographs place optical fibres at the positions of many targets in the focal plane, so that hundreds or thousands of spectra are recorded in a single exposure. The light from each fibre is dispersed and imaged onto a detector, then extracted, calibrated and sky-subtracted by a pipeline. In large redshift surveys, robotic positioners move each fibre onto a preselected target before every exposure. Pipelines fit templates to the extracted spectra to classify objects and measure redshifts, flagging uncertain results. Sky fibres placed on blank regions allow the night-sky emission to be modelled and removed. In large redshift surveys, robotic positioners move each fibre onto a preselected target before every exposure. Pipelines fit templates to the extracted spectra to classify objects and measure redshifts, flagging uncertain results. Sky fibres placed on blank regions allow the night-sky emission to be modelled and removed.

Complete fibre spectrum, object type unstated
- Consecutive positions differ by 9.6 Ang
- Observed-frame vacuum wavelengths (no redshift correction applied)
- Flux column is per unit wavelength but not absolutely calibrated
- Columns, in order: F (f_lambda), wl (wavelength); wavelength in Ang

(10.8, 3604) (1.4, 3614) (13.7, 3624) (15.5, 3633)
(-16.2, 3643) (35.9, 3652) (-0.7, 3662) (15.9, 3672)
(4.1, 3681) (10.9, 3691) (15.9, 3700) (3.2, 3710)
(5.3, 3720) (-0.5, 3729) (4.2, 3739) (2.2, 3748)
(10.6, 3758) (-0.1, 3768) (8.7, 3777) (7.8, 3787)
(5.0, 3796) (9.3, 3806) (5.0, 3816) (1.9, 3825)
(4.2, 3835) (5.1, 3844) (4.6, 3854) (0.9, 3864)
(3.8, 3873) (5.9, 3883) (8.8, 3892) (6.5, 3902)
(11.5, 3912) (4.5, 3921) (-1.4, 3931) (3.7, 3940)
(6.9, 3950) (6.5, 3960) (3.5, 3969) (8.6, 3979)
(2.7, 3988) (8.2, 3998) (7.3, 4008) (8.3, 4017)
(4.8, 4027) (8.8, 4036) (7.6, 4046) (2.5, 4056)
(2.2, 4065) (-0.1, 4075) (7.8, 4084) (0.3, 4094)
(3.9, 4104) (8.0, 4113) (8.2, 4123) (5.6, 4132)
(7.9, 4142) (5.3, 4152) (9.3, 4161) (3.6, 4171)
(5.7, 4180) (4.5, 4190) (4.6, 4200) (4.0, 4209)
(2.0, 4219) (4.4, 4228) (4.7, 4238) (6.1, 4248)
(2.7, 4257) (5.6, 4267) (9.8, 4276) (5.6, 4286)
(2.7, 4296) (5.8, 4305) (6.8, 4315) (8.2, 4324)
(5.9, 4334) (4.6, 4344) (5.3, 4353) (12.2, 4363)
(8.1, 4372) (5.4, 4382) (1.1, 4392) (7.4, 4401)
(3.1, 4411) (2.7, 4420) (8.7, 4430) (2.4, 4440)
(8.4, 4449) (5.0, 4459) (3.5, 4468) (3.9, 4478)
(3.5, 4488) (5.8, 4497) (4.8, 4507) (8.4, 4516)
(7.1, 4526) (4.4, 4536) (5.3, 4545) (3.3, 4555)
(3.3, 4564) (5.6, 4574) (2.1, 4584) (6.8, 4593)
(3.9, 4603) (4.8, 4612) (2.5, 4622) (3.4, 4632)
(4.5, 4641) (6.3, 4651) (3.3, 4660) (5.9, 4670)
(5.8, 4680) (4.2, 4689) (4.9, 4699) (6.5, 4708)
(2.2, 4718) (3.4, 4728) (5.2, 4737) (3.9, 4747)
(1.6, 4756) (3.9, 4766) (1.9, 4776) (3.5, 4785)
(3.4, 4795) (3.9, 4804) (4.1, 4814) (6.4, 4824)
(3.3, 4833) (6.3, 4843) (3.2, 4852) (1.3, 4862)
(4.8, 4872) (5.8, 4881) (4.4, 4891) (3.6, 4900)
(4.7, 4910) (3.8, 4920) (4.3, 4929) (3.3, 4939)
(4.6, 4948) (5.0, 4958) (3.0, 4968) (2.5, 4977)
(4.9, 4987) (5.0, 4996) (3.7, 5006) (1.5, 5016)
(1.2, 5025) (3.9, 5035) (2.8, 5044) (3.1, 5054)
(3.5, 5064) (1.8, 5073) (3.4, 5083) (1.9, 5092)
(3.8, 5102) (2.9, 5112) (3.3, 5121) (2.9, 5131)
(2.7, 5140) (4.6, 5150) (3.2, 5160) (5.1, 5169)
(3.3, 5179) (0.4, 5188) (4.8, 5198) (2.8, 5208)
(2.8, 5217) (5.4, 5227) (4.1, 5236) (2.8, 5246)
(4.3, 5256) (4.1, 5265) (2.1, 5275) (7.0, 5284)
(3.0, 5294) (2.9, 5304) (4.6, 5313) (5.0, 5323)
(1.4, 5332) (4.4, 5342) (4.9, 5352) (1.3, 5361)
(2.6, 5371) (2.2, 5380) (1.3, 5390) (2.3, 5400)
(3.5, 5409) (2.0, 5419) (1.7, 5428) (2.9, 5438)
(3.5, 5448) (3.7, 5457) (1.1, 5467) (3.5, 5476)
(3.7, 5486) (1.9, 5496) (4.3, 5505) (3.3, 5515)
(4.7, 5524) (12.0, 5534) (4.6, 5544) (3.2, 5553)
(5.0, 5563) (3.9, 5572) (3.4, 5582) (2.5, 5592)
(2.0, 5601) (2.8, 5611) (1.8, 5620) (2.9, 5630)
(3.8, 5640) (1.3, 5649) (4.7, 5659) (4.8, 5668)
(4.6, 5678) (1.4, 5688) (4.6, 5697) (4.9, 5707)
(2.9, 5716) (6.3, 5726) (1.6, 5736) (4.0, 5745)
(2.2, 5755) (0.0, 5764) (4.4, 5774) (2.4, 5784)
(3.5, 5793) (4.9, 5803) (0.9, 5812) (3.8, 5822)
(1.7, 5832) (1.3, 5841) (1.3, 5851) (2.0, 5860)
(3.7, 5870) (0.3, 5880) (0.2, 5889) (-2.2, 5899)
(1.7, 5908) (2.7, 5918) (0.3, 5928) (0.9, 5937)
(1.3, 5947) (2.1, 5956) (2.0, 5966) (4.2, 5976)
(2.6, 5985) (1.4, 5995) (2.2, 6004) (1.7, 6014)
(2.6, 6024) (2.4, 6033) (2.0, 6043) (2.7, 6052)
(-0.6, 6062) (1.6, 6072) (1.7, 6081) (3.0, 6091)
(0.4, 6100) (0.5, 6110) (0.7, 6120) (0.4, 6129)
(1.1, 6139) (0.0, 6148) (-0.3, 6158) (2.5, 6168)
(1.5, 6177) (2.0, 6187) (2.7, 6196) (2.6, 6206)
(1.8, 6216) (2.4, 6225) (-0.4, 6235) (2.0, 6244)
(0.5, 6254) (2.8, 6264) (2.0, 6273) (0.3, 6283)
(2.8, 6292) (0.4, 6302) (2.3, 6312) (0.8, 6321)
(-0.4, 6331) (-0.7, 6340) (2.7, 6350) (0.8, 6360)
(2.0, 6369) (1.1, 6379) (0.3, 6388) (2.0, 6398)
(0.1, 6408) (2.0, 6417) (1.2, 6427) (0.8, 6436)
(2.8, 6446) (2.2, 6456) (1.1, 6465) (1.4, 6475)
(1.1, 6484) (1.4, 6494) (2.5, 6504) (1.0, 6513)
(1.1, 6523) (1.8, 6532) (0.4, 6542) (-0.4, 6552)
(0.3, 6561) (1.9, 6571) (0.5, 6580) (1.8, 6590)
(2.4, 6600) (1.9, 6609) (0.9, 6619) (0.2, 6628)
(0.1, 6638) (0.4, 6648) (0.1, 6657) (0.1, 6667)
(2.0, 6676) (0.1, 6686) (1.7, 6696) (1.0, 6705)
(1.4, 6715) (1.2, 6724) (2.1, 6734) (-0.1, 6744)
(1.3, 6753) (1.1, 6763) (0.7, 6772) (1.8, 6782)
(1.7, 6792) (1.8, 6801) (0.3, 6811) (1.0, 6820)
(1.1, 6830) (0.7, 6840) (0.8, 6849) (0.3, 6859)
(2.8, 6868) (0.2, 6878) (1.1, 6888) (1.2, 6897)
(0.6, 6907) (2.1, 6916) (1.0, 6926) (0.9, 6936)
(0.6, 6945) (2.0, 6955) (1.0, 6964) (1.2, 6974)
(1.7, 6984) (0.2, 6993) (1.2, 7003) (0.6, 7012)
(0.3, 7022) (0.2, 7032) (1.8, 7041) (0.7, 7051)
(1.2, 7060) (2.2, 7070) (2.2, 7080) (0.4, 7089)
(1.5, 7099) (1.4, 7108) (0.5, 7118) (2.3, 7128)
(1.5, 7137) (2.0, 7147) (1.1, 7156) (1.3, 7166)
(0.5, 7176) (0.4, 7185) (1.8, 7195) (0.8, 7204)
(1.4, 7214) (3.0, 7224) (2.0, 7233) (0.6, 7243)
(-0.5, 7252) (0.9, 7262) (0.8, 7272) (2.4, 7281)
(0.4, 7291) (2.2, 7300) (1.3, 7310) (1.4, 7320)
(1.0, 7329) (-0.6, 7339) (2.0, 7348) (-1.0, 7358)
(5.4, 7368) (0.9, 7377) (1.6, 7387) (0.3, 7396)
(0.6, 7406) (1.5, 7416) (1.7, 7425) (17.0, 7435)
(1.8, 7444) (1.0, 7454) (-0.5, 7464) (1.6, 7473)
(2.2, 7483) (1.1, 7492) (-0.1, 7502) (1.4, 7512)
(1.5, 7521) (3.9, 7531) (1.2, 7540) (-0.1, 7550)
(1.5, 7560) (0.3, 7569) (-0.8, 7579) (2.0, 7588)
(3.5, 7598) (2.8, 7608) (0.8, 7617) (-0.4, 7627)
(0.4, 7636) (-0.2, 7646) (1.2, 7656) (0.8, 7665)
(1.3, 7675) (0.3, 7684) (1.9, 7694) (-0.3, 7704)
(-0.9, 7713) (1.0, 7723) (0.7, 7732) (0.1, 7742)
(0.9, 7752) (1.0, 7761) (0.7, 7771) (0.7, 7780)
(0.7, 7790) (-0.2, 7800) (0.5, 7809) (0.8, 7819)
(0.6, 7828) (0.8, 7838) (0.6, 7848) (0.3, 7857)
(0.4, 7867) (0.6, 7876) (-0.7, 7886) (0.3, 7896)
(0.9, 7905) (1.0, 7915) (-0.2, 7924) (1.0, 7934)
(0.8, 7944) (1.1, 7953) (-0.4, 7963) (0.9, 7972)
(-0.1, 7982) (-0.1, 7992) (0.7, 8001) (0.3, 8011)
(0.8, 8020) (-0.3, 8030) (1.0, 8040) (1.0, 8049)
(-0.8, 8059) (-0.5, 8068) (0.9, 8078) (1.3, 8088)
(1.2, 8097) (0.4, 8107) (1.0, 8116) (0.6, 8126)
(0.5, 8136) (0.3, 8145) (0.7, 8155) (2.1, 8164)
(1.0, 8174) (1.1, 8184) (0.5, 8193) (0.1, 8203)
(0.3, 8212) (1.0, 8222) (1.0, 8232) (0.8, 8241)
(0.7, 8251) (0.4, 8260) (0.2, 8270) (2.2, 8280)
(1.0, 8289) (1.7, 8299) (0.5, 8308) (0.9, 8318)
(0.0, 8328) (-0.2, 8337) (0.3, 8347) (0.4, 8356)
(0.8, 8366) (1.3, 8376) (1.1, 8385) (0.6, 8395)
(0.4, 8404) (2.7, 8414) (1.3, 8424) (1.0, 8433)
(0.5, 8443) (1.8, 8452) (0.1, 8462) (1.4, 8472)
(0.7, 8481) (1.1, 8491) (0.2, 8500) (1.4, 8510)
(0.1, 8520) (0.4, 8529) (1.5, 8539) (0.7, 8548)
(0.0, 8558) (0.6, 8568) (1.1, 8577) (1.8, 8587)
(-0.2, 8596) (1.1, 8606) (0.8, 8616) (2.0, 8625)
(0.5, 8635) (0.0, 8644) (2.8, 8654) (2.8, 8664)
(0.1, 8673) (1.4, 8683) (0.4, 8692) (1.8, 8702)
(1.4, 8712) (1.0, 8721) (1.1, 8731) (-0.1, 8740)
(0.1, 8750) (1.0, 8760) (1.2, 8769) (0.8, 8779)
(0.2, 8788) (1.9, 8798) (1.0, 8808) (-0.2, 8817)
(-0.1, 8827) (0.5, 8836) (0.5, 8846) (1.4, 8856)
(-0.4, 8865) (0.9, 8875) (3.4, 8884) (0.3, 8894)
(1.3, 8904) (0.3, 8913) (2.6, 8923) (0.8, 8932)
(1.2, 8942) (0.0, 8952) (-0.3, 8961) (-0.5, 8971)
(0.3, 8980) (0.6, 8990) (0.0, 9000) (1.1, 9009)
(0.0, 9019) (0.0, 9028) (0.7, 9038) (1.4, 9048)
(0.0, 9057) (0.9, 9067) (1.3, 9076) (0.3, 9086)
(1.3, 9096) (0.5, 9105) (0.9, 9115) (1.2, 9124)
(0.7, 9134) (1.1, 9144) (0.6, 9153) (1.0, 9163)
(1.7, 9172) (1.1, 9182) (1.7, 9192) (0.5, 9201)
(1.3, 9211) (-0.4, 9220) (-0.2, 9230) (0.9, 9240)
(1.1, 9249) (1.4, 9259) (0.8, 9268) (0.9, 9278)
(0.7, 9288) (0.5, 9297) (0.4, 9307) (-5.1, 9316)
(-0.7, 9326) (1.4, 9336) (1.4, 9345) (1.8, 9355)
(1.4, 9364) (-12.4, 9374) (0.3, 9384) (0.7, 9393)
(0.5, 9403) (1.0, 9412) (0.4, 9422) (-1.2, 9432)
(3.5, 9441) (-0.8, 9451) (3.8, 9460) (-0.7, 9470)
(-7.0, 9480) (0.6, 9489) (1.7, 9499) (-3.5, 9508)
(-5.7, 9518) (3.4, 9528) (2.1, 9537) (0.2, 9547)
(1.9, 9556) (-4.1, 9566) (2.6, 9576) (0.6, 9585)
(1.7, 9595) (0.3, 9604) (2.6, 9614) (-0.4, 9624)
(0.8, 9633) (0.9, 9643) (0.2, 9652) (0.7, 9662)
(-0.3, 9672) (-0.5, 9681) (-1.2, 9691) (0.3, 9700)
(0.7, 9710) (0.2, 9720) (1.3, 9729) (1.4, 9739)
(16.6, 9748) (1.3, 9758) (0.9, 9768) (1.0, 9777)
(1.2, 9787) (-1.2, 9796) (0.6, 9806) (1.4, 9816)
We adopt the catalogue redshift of 0.485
